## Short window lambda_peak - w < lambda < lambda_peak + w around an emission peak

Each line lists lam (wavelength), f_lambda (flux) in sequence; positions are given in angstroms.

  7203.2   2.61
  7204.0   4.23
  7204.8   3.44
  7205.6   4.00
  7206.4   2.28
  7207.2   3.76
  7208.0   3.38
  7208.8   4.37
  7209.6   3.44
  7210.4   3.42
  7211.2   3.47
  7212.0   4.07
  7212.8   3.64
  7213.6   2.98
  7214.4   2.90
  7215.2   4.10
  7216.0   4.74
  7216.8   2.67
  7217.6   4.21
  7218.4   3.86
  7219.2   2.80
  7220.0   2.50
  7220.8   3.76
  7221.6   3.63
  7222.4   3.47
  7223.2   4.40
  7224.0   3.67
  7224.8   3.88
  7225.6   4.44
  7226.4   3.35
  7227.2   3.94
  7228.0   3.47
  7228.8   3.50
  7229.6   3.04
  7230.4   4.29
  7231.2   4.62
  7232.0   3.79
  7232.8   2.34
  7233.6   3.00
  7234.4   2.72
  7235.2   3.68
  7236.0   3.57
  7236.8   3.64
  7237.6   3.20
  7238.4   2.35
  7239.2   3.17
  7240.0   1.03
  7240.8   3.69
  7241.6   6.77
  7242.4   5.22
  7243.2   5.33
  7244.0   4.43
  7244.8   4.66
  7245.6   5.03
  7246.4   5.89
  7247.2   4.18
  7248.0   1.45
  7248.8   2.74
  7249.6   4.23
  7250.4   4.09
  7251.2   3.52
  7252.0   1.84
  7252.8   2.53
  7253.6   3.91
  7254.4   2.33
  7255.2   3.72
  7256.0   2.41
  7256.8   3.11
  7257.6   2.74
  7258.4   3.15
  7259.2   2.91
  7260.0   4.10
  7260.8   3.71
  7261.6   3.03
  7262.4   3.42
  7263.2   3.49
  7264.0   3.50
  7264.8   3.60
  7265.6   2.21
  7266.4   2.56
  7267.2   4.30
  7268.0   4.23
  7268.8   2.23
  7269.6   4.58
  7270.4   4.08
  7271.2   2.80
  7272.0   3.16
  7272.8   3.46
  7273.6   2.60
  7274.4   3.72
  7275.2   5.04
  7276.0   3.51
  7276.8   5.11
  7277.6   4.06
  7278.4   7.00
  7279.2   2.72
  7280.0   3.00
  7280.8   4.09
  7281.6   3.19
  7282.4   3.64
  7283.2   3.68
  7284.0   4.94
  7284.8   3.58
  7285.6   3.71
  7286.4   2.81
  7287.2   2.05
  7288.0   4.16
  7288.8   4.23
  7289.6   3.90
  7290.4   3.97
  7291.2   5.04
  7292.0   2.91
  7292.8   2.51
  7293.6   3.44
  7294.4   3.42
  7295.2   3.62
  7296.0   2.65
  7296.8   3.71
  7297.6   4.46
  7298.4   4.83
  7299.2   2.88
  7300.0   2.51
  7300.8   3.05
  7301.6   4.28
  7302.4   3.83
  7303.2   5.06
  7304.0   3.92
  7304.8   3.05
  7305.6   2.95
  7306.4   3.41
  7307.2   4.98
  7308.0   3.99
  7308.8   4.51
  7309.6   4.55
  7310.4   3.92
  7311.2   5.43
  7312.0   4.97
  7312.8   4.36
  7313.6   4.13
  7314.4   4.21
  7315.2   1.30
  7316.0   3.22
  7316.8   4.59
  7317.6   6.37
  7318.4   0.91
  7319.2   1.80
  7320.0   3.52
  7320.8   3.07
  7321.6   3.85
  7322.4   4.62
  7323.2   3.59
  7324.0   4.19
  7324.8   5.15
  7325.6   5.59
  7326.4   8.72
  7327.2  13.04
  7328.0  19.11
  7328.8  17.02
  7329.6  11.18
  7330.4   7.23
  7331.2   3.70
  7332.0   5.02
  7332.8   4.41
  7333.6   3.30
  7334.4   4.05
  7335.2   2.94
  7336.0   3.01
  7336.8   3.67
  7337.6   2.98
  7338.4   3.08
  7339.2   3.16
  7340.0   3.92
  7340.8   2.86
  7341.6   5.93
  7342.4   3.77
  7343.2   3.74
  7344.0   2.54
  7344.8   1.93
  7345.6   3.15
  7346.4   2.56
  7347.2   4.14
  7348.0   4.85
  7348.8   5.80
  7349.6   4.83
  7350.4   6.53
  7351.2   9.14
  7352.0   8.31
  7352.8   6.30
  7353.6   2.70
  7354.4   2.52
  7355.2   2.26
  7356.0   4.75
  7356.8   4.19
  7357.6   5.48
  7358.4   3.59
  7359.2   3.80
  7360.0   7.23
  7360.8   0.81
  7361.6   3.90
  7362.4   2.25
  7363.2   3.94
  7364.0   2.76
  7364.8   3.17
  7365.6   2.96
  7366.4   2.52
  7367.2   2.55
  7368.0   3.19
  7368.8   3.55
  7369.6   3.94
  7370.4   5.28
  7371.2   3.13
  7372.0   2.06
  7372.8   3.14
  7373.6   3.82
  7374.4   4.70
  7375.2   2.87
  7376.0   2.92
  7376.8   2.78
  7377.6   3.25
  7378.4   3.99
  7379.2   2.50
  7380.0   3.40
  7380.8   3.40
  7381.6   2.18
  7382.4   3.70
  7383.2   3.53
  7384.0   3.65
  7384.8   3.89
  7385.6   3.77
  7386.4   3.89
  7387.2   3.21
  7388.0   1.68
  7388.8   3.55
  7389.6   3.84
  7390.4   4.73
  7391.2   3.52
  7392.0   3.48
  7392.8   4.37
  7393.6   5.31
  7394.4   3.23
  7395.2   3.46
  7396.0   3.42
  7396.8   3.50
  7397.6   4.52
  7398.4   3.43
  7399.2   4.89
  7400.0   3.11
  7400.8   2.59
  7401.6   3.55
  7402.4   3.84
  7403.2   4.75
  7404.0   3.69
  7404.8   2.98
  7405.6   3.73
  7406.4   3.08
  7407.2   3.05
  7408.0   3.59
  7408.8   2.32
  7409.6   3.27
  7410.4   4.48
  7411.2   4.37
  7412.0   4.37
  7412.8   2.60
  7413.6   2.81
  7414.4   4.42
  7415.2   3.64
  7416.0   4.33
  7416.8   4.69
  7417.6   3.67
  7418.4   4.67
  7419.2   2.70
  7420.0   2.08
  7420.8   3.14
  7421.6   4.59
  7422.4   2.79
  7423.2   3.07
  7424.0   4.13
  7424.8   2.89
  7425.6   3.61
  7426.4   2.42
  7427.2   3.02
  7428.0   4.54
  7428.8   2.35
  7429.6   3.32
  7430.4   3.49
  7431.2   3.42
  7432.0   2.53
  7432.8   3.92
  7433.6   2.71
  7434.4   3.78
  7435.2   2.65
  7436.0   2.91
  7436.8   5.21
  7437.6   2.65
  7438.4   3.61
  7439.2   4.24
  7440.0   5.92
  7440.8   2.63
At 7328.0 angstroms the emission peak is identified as Halpha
